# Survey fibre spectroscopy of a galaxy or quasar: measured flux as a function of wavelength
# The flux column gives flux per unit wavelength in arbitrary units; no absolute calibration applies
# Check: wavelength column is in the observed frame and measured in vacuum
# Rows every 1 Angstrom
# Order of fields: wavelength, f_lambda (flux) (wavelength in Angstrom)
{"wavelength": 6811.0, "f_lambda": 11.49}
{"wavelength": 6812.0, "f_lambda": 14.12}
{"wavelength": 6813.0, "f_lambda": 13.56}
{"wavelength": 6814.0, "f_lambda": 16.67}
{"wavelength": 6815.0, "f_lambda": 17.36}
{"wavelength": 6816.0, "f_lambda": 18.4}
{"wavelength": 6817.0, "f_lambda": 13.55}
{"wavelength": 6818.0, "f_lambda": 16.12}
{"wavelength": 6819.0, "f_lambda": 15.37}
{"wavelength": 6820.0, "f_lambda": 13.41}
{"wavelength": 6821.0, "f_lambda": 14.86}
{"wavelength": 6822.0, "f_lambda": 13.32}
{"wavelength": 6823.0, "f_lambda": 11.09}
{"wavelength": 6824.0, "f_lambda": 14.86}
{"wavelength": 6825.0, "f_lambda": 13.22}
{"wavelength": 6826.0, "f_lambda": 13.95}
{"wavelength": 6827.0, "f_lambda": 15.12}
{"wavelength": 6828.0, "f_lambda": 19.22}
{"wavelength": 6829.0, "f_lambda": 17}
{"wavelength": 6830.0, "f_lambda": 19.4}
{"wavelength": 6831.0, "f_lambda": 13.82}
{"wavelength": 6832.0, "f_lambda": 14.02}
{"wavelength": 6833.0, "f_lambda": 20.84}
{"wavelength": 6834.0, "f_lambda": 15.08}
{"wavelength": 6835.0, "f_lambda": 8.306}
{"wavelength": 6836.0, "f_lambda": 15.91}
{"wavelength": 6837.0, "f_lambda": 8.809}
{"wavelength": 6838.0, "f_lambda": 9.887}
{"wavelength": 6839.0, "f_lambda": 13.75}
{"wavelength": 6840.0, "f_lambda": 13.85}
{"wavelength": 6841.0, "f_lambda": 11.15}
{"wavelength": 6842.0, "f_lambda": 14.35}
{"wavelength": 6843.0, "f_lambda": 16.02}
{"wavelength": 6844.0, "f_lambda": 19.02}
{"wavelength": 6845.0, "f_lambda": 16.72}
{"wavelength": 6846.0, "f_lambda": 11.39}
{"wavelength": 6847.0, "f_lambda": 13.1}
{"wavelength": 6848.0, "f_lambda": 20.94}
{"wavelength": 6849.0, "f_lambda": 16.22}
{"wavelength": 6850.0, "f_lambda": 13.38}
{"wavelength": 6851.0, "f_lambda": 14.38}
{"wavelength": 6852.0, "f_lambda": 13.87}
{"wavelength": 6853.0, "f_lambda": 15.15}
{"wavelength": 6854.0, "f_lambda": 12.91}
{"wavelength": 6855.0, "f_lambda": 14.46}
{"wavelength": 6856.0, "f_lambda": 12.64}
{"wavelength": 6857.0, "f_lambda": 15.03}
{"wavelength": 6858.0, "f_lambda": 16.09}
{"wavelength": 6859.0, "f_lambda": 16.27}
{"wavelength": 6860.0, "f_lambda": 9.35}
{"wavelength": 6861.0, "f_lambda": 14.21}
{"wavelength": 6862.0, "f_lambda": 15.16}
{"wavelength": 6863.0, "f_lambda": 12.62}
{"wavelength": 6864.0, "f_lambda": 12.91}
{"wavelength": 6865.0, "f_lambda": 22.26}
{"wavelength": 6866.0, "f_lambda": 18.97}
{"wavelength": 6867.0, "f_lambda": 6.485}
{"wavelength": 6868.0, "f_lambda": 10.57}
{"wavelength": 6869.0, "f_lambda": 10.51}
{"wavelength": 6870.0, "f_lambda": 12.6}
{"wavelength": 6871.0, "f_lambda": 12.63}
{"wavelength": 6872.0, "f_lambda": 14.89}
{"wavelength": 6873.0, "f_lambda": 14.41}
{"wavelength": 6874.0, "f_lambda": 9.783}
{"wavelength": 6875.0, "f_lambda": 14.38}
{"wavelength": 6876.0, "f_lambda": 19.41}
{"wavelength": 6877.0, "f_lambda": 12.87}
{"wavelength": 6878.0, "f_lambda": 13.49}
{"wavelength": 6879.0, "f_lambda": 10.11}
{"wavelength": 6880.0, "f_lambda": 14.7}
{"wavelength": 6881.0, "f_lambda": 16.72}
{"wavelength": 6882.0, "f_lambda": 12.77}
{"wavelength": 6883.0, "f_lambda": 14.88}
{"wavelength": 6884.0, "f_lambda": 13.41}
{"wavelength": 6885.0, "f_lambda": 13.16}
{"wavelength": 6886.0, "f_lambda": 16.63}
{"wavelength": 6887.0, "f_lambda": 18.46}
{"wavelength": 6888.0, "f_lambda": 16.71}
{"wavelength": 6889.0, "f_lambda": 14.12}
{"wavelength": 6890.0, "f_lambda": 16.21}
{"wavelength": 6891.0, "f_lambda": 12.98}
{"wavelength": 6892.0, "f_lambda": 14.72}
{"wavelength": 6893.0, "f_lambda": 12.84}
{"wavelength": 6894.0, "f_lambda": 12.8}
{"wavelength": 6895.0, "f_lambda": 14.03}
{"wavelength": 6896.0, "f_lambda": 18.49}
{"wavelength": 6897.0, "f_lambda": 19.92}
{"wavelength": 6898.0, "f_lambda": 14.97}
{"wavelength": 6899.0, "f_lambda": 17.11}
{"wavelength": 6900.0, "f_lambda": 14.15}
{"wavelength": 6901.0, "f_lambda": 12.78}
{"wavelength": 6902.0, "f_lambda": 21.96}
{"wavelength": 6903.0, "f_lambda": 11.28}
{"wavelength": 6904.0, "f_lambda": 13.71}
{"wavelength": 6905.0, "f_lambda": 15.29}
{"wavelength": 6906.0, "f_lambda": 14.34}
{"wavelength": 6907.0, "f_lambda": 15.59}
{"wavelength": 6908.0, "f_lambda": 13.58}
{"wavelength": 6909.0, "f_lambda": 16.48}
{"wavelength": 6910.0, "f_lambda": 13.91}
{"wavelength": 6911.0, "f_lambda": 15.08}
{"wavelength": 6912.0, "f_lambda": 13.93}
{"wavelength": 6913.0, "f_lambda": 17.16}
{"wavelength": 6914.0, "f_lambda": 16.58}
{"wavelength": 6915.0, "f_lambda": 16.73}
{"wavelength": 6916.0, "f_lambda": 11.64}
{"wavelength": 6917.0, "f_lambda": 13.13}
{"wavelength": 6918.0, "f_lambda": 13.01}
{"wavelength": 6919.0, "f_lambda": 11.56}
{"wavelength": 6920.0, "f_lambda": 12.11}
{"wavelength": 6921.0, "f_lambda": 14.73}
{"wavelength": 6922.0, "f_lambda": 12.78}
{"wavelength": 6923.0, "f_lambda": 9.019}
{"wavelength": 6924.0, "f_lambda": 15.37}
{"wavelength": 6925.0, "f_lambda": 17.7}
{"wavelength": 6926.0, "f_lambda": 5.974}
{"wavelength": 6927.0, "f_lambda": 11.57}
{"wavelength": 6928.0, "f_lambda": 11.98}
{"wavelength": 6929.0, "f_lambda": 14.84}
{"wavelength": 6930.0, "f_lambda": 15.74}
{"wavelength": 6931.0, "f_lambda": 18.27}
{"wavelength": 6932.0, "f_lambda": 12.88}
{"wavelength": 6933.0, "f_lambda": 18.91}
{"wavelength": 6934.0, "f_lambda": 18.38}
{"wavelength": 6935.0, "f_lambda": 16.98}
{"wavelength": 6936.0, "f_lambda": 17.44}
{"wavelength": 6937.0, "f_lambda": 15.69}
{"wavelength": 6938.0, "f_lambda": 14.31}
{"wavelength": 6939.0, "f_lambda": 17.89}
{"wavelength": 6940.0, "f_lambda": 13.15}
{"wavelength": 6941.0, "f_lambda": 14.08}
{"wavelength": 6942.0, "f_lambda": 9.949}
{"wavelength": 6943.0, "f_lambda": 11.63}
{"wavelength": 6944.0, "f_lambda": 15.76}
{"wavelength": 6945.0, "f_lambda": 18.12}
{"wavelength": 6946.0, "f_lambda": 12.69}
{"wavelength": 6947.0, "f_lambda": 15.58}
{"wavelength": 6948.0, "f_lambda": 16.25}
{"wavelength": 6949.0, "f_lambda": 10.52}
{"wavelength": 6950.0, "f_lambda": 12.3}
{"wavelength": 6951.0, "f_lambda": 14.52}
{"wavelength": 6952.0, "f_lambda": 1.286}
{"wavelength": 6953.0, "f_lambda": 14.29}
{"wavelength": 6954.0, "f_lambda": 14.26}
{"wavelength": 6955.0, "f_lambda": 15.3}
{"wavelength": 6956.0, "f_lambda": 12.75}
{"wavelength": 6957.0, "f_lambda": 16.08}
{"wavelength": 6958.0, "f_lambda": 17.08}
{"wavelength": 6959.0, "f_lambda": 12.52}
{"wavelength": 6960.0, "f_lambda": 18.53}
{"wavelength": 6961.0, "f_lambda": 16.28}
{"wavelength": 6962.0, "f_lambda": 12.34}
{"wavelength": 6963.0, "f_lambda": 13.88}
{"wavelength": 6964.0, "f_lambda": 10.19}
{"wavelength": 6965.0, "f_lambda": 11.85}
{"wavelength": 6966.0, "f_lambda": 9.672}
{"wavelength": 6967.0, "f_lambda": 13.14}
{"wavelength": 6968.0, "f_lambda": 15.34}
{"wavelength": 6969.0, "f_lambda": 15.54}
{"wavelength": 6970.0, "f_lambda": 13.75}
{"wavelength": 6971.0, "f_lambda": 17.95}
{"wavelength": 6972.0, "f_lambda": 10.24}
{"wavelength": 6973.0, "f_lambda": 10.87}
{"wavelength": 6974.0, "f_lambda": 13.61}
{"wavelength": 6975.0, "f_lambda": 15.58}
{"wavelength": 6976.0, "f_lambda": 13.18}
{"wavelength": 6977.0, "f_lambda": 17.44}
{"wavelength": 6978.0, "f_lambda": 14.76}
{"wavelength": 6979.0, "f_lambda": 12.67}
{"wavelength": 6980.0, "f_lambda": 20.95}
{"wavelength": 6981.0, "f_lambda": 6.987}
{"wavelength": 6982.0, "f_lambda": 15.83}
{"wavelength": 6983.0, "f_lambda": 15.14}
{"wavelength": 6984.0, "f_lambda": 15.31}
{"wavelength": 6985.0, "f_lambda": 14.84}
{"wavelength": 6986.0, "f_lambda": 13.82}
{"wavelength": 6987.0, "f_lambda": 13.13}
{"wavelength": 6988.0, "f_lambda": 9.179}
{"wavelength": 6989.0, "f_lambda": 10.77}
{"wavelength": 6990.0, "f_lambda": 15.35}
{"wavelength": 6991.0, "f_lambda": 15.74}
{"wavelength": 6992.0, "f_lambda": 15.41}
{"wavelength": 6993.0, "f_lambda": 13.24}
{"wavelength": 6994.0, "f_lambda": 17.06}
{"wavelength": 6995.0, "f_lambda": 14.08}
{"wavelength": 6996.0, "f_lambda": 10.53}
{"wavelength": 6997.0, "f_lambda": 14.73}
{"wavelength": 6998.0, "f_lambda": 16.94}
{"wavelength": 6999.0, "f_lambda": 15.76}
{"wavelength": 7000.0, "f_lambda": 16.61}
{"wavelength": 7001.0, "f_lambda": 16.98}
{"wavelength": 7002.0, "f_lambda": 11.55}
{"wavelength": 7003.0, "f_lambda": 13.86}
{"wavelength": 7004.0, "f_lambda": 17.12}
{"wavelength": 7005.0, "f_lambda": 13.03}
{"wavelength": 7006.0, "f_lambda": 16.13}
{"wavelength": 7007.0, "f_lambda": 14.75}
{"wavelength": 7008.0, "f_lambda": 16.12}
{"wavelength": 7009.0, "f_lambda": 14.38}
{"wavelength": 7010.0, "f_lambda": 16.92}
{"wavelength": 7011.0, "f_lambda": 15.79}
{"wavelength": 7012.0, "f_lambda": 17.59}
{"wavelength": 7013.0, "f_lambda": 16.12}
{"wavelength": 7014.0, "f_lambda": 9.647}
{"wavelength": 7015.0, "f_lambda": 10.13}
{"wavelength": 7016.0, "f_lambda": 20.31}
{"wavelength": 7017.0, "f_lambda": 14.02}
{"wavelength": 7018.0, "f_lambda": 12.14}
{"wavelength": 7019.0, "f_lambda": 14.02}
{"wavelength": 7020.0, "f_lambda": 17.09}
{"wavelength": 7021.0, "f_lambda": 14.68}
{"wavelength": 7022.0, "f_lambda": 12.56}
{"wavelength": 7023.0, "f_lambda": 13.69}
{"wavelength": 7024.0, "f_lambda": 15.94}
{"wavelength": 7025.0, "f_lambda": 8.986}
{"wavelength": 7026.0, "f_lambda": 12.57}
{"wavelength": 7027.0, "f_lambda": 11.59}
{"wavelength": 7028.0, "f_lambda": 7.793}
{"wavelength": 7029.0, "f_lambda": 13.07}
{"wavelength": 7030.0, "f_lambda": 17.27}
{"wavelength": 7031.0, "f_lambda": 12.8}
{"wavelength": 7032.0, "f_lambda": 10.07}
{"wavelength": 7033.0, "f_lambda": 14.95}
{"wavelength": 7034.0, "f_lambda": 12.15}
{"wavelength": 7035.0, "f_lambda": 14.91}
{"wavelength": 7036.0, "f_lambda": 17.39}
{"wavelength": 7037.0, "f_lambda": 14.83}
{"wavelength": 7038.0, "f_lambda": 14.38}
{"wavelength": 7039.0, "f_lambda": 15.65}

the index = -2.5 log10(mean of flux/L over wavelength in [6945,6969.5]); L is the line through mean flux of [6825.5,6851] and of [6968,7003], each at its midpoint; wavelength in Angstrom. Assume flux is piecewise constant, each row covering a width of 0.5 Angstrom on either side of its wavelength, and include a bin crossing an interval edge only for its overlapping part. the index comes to 0.07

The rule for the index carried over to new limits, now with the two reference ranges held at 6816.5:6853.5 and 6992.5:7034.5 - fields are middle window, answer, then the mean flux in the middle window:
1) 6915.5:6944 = 0.03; 14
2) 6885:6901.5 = -0.07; 15.4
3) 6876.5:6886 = 0.06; 13.7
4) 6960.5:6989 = 0.05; 13.6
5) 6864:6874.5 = 0.10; 13.3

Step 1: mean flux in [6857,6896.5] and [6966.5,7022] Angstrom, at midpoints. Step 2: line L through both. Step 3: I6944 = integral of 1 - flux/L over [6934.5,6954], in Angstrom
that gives 0.7 Angstrom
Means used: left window 14.2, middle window 13.8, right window 14.5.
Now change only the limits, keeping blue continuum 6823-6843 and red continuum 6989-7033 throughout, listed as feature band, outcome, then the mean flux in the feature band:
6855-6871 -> 0.67 Angstrom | 13.7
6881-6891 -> -0.58 Angstrom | 15.1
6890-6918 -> -1.39 Angstrom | 15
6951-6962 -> 0.36 Angstrom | 13.8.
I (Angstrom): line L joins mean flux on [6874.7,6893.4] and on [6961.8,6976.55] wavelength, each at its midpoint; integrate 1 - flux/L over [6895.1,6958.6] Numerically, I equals -2.4 Angstrom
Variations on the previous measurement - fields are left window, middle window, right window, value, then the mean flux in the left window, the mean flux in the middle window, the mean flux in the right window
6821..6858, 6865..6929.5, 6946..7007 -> 0.47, 14.5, 14.2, 14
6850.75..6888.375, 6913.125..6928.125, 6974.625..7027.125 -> 1.22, 14.1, 13.1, 14.4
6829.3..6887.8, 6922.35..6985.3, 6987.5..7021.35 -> 1.87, 14.2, 14.1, 14.6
